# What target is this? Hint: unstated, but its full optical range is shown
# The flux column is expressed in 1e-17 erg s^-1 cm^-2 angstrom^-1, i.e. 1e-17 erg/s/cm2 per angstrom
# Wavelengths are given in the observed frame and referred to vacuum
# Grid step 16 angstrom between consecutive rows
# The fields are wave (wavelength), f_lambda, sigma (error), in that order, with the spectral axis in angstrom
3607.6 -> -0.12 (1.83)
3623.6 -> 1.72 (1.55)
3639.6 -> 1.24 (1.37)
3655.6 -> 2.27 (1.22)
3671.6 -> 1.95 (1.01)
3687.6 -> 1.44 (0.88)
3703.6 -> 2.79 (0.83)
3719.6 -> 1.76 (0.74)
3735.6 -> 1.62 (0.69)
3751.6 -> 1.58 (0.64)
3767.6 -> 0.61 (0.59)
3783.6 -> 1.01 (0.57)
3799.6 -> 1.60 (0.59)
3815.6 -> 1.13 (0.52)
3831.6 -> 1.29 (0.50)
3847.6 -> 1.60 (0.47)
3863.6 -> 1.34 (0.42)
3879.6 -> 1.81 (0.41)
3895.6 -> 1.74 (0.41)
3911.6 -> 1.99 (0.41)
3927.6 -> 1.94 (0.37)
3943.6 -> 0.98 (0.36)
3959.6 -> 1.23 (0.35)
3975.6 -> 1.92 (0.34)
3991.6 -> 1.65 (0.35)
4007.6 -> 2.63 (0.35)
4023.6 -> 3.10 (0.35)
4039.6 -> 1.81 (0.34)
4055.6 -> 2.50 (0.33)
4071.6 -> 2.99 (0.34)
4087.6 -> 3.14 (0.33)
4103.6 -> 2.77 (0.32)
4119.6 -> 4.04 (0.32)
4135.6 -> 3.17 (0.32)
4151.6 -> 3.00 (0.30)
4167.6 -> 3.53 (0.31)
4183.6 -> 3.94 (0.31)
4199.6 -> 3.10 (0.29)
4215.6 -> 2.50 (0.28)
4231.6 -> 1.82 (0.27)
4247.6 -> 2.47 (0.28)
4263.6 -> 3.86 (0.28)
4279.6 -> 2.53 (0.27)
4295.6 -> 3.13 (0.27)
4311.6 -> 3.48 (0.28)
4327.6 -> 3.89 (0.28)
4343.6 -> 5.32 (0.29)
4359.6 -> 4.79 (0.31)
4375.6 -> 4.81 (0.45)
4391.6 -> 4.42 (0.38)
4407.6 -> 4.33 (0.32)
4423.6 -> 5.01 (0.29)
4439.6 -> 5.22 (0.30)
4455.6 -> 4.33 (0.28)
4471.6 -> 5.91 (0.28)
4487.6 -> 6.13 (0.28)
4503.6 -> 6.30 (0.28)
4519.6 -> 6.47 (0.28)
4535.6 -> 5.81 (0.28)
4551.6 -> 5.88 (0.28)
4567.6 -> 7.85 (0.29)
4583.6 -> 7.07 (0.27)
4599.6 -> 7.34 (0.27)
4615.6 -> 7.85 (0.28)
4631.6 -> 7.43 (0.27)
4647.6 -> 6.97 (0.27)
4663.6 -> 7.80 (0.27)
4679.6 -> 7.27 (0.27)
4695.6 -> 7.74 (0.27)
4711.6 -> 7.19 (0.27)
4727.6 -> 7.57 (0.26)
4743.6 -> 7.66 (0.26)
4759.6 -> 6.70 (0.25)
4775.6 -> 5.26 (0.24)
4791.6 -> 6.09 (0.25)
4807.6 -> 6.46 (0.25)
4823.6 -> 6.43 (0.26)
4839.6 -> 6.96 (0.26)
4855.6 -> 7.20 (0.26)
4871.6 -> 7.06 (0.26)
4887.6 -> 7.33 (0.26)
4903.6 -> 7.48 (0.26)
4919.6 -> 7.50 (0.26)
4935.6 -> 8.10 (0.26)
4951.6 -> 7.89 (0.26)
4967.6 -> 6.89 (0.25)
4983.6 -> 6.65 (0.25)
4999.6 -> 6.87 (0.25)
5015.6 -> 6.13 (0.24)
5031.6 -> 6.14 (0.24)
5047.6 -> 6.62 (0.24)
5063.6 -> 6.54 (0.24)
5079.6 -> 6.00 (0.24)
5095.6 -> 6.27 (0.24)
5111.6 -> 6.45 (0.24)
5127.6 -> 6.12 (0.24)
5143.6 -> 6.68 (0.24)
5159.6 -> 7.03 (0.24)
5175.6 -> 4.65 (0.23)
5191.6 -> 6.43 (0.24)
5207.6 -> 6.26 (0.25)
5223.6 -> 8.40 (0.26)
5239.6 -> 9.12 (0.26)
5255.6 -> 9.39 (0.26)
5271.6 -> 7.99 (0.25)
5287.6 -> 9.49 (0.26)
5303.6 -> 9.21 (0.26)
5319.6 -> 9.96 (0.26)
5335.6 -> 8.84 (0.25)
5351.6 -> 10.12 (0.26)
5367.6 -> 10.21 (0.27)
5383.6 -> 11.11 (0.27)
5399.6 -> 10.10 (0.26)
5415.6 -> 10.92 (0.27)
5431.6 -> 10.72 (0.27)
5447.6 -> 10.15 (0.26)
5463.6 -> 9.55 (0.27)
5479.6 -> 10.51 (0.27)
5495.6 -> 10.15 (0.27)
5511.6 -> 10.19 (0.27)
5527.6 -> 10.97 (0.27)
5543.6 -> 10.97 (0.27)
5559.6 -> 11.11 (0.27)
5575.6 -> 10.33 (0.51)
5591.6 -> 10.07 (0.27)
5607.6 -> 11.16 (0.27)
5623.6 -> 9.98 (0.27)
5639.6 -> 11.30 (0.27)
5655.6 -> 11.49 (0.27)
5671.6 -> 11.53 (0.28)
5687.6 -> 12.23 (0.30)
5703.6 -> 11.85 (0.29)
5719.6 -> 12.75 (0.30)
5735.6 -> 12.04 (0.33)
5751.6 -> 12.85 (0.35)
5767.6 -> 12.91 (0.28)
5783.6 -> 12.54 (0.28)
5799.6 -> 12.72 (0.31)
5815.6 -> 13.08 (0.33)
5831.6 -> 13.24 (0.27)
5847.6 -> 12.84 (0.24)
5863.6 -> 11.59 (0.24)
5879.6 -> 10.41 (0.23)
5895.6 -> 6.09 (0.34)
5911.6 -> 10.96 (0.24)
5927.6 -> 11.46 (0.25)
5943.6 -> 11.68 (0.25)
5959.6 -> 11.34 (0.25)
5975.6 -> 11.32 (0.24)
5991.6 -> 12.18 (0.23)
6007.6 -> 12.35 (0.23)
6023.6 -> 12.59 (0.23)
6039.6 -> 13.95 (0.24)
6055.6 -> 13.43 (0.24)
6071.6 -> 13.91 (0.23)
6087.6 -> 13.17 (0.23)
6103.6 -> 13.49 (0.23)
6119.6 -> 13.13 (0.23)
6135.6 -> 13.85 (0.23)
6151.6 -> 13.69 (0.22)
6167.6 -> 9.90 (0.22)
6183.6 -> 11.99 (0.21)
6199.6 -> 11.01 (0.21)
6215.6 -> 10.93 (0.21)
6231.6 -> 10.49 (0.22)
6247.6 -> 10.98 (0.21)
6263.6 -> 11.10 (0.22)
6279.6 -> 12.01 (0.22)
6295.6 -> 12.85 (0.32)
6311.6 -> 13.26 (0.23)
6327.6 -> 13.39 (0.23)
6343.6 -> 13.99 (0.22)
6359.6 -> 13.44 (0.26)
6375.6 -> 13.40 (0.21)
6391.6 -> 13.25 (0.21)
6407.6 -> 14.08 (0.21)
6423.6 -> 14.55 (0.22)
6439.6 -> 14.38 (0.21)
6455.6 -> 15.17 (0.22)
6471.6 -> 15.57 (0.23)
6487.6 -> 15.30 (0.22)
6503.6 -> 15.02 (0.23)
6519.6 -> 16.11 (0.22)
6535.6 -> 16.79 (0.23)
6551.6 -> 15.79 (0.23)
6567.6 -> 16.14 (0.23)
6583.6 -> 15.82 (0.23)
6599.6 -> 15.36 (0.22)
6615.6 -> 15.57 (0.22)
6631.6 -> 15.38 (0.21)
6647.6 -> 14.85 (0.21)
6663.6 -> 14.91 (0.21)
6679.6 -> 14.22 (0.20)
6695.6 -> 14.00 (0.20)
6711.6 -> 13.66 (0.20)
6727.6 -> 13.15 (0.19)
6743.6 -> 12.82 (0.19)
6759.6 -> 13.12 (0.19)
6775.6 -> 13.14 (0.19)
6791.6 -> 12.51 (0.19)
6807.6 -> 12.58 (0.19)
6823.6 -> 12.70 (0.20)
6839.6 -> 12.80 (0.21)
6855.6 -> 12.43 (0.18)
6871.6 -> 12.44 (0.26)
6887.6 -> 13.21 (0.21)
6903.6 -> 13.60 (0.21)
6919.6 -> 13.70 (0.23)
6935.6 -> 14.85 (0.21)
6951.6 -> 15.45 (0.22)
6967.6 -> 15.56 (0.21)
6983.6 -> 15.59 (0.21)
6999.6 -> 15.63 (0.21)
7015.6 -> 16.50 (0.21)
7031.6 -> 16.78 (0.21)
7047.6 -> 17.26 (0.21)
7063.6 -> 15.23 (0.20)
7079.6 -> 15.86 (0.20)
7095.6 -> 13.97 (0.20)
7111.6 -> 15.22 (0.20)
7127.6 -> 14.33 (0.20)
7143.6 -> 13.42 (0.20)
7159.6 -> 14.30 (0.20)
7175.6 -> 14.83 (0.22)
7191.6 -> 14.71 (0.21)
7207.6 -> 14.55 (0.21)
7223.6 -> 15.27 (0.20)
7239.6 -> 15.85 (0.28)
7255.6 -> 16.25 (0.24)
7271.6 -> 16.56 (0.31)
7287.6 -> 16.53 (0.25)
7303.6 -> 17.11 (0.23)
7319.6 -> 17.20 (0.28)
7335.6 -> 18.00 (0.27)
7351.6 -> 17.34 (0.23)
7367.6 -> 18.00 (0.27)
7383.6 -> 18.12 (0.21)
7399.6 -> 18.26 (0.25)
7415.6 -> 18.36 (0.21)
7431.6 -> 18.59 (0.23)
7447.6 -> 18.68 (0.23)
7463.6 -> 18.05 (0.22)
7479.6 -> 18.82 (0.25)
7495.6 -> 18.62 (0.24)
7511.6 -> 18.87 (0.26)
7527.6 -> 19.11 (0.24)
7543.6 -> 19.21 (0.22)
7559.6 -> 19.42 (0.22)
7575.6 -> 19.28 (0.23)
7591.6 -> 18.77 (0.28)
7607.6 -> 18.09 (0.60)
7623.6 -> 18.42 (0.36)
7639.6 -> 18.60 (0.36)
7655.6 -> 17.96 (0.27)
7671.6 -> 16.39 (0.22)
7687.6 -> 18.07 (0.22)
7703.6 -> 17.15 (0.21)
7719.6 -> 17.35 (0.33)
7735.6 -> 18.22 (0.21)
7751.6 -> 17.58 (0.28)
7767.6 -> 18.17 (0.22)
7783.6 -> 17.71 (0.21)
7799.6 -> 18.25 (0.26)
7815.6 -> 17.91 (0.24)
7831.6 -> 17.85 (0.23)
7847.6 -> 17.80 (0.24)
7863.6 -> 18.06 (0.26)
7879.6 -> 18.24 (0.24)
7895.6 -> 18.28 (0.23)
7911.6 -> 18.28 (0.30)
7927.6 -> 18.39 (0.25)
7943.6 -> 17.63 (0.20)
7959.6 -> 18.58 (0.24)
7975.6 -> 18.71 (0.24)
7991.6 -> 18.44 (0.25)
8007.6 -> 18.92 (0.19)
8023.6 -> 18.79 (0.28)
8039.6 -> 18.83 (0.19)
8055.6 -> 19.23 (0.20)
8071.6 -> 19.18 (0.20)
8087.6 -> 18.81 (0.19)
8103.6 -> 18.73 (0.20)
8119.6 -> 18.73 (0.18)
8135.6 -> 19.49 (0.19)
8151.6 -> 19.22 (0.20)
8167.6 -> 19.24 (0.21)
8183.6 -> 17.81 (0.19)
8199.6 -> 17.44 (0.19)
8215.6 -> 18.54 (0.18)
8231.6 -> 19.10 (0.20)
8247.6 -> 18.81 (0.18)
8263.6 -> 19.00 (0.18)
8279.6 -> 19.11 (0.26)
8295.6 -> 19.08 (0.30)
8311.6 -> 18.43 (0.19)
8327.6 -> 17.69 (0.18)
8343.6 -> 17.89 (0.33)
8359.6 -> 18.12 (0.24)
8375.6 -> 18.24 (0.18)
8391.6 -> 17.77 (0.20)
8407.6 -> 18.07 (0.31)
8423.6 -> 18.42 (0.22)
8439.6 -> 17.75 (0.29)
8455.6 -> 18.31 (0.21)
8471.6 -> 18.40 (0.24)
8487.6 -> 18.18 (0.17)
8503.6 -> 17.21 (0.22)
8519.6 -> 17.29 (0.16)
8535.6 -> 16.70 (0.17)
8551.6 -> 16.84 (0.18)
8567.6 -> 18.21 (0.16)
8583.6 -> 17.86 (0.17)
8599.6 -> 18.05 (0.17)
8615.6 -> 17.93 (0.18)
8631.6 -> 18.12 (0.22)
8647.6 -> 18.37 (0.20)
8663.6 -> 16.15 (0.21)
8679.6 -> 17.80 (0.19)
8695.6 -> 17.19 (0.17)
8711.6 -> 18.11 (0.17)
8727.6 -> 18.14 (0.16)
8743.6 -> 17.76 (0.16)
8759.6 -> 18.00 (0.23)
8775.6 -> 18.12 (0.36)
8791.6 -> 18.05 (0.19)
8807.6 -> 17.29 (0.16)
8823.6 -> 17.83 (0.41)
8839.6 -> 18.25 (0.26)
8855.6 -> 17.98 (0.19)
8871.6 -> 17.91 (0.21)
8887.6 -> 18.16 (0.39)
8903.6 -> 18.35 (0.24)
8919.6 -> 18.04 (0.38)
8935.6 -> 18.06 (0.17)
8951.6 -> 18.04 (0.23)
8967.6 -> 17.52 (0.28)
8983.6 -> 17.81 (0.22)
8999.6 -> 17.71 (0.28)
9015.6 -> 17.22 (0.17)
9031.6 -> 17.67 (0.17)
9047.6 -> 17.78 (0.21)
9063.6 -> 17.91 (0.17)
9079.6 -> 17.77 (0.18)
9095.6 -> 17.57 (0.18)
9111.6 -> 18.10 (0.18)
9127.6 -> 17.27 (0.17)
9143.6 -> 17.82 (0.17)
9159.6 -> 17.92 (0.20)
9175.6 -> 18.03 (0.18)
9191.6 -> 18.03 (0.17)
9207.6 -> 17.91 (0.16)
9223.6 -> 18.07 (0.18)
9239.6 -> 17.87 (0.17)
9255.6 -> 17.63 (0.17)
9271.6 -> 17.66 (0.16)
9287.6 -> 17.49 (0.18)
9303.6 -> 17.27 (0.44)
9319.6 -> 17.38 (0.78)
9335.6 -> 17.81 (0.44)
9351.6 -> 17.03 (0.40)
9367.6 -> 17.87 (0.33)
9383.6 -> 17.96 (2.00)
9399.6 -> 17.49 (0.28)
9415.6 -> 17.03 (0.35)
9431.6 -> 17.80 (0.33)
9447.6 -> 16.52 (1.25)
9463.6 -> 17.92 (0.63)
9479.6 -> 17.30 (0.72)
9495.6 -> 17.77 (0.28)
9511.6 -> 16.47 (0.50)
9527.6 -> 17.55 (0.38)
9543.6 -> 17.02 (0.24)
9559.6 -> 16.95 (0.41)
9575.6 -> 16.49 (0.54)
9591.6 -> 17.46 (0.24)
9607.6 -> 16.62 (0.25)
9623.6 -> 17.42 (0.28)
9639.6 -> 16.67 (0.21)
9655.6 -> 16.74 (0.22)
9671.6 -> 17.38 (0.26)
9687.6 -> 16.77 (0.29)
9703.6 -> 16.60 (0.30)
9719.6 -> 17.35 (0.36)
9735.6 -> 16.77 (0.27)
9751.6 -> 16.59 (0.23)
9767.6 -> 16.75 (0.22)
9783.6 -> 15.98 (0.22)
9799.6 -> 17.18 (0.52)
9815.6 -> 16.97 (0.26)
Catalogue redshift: 0.00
